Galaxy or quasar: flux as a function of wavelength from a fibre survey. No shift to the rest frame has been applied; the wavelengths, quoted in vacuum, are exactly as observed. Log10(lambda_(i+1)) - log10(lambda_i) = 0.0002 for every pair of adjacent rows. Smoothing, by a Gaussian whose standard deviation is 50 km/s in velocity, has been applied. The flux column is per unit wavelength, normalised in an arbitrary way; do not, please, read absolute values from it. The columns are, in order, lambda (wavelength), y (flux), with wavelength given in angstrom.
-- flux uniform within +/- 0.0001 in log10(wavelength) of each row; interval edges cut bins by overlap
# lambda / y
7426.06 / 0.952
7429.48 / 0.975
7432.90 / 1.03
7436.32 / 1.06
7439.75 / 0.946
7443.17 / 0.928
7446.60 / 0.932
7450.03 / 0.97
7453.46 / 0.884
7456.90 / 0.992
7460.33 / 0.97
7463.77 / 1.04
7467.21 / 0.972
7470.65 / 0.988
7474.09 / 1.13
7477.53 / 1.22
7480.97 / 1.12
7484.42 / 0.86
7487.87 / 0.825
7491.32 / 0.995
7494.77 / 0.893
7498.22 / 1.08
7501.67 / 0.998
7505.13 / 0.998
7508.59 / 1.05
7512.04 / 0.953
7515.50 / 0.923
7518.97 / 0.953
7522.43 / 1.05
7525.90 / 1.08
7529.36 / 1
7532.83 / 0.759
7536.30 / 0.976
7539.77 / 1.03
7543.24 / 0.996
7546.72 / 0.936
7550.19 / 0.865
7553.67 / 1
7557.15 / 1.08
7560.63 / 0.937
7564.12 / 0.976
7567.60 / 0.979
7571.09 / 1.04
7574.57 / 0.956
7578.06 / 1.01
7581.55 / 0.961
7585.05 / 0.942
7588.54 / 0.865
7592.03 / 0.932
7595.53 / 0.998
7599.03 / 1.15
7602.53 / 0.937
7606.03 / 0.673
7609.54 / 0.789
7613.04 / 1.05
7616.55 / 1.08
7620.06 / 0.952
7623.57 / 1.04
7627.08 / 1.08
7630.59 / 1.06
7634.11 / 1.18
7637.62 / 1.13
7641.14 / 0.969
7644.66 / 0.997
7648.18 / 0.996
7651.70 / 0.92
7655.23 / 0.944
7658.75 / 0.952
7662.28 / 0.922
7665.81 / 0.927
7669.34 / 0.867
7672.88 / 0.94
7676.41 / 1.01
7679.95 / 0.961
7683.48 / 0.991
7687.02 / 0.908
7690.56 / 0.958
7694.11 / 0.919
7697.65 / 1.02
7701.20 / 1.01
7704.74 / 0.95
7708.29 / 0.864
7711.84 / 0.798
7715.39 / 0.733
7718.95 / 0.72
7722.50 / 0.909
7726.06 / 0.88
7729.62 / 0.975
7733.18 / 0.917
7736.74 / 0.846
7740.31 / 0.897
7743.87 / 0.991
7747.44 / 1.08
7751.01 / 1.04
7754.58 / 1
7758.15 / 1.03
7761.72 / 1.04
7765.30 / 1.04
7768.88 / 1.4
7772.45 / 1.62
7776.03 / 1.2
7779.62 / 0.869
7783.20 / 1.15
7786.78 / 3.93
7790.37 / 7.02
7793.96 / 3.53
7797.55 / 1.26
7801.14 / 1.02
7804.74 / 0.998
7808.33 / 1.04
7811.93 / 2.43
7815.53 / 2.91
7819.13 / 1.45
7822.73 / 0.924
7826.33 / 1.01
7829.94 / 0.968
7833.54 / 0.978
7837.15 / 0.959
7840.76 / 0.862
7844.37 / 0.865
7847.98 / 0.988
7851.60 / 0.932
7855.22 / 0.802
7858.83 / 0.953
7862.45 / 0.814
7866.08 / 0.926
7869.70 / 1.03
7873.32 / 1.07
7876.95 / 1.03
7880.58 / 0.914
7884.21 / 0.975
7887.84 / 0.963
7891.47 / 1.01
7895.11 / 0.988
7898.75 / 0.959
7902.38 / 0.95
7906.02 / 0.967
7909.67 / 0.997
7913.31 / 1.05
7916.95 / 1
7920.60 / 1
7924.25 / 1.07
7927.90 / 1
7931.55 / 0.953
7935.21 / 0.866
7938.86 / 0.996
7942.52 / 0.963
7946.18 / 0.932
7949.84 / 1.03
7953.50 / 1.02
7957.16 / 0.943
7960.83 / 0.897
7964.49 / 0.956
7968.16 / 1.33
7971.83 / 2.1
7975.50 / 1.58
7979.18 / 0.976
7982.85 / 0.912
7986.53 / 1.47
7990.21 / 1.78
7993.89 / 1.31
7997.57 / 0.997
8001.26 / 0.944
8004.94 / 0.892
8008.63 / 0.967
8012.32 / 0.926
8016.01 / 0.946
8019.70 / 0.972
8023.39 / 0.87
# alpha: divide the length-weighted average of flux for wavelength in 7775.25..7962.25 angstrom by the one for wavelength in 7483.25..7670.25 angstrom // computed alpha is 1.3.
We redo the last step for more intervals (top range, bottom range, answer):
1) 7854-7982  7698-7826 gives 0.72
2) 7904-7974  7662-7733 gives 1.16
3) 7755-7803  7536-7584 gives 2.02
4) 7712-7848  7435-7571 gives 1.43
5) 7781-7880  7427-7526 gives 1.55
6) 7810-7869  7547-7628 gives 1.21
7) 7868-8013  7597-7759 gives 1.12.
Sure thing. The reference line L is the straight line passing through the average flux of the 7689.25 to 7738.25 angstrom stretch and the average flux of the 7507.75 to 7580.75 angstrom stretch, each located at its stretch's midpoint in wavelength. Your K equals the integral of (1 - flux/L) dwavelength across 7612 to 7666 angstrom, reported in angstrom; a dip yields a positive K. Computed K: -4.88 angstrom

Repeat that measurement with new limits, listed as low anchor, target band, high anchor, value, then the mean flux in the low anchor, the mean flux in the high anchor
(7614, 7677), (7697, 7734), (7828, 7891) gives 3.7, 0.998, 0.945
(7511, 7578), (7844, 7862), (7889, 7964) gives 1.4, 0.974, 0.979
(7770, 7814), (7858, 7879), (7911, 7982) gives 8.5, 2.16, 1.08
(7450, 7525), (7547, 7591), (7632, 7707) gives 0.9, 0.995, 0.974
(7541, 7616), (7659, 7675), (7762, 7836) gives 4.7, 0.958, 1.81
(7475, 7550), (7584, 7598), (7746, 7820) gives 3.2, 0.985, 1.82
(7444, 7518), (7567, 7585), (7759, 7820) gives 4.3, 0.989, 1.99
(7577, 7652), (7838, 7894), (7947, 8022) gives 7.7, 0.988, 1.14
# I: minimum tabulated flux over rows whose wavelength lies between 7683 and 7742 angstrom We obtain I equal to 0.72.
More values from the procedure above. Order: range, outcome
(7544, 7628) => 0.673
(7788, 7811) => 0.998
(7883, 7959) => 0.866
